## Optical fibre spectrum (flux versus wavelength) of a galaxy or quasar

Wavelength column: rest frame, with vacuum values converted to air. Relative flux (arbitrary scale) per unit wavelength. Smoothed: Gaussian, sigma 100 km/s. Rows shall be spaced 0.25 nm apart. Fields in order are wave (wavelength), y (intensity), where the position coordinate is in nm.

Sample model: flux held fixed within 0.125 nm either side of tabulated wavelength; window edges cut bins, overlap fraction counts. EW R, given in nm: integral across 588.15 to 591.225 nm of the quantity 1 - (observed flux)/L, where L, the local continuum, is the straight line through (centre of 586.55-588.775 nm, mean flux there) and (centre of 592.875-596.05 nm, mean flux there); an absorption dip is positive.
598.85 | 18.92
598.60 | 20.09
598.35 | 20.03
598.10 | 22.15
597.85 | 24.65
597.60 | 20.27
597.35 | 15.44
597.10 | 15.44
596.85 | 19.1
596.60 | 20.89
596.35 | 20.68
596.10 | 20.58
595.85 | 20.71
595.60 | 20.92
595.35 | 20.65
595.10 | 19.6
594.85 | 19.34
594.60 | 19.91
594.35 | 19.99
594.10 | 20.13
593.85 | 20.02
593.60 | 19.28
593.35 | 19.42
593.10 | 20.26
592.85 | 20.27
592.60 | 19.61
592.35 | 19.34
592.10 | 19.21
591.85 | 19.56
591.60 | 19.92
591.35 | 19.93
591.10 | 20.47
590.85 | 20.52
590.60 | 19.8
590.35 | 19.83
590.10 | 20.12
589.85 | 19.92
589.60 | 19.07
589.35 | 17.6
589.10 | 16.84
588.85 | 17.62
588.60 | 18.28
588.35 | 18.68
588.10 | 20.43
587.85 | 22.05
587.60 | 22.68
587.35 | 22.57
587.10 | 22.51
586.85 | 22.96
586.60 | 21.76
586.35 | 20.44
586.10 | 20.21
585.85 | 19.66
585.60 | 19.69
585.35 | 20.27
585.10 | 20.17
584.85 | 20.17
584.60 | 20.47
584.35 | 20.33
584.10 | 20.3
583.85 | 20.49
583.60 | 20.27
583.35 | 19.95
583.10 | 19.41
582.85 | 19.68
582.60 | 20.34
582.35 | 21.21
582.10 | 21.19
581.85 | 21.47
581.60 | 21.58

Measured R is 0.261 nm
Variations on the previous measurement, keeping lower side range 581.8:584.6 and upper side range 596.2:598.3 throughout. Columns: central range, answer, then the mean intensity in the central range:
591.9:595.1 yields 0.043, 19.7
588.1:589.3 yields 0.123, 18.1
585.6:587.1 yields -0.056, 21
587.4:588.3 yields -0.059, 21.5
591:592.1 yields 0.011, 19.9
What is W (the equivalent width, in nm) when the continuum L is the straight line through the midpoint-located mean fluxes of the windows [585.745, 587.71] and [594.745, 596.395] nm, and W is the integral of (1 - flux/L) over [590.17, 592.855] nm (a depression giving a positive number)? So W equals 0.14 nm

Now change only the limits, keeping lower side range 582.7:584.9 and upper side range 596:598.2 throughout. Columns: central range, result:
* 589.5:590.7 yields 0.015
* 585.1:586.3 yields 0.005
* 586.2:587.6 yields -0.140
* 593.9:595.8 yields -0.017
